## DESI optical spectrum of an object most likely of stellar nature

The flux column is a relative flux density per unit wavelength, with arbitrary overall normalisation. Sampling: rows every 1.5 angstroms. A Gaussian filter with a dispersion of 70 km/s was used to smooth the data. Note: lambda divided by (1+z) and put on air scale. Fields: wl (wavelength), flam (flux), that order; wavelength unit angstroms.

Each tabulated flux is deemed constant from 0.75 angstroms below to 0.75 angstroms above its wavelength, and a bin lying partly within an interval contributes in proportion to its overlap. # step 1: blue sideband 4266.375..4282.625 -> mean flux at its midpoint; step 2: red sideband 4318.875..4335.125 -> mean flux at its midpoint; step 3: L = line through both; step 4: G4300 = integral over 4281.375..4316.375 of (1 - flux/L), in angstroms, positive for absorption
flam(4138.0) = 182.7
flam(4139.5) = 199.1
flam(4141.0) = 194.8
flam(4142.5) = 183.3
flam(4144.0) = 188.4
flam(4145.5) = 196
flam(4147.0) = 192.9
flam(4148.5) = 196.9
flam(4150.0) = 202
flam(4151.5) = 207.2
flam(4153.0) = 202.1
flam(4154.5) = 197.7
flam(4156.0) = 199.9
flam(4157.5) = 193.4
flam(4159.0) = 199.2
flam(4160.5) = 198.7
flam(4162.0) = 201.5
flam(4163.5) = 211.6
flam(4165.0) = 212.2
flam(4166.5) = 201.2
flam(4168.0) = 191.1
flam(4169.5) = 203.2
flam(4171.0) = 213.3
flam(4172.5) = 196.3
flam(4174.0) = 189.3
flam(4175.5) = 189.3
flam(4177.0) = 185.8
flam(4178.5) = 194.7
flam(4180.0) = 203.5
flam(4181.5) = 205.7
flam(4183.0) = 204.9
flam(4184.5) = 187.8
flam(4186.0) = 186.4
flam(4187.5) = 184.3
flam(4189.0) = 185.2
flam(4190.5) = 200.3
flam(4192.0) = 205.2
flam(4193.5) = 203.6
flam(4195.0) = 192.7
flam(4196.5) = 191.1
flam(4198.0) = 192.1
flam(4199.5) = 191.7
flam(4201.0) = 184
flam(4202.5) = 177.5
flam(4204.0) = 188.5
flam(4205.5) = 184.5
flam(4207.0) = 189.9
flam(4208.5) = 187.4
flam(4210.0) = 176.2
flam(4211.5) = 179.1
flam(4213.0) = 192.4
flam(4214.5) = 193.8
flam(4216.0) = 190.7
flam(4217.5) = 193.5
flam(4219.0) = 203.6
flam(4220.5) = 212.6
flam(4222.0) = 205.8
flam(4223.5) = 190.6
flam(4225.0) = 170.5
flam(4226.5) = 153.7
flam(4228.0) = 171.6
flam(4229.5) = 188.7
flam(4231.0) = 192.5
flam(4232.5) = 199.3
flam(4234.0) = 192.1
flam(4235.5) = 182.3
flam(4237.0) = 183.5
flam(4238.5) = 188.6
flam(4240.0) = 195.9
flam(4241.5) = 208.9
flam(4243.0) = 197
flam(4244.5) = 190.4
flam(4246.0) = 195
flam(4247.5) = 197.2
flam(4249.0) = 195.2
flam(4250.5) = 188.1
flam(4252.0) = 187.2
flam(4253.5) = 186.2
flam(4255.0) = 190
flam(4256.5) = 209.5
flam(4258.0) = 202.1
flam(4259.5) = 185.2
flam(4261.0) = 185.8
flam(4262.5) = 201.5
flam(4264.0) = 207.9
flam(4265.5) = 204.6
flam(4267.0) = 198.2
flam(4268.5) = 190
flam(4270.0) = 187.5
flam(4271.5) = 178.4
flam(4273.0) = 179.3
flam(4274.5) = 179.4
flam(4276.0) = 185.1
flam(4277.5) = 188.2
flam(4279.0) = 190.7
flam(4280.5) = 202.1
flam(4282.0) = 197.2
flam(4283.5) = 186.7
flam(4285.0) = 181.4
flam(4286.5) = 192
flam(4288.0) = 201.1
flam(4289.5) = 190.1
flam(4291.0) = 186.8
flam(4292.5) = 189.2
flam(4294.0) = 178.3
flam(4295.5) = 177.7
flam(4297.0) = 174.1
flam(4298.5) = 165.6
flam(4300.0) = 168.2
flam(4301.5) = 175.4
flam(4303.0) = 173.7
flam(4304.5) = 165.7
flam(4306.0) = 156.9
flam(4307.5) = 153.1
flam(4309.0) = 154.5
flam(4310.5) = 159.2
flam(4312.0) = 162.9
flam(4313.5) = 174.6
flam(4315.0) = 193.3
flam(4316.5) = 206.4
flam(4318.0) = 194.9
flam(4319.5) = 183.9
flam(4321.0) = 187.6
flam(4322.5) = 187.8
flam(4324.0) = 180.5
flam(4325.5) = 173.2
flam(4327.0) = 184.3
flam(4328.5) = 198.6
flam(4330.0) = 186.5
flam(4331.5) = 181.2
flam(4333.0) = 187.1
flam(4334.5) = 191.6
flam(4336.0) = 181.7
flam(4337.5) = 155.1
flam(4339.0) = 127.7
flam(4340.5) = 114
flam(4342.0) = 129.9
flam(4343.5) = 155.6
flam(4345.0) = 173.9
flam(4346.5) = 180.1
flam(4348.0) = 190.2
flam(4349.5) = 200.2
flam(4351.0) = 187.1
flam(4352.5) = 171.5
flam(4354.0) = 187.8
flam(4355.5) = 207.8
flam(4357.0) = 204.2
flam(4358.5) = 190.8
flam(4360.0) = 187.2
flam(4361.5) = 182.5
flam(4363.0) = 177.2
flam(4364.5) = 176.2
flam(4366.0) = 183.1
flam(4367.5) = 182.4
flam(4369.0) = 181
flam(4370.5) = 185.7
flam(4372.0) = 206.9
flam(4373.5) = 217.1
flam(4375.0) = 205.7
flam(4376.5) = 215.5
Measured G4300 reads 1.9 angstroms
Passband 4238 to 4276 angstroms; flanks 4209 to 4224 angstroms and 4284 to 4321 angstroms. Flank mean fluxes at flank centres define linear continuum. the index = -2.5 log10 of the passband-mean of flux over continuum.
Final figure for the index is -0.04 mag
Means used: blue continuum 194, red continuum 178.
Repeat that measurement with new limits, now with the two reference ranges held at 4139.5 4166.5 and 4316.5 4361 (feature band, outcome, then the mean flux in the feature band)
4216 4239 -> 0.01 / 189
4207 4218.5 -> 0.02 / 188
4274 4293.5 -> -0.03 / 190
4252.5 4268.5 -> -0.05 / 197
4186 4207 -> 0.02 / 191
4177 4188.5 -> 0.01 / 194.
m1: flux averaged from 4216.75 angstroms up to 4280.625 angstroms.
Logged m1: 191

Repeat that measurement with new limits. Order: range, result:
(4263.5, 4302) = 187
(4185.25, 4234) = 189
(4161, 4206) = 195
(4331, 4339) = 174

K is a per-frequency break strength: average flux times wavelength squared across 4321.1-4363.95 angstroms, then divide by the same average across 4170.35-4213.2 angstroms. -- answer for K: 1.00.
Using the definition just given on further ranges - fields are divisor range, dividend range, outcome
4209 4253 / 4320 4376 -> 1.01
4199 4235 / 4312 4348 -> 0.98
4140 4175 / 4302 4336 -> 0.97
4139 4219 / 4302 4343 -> 0.95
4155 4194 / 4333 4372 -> 0.97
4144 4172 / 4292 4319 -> 0.93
